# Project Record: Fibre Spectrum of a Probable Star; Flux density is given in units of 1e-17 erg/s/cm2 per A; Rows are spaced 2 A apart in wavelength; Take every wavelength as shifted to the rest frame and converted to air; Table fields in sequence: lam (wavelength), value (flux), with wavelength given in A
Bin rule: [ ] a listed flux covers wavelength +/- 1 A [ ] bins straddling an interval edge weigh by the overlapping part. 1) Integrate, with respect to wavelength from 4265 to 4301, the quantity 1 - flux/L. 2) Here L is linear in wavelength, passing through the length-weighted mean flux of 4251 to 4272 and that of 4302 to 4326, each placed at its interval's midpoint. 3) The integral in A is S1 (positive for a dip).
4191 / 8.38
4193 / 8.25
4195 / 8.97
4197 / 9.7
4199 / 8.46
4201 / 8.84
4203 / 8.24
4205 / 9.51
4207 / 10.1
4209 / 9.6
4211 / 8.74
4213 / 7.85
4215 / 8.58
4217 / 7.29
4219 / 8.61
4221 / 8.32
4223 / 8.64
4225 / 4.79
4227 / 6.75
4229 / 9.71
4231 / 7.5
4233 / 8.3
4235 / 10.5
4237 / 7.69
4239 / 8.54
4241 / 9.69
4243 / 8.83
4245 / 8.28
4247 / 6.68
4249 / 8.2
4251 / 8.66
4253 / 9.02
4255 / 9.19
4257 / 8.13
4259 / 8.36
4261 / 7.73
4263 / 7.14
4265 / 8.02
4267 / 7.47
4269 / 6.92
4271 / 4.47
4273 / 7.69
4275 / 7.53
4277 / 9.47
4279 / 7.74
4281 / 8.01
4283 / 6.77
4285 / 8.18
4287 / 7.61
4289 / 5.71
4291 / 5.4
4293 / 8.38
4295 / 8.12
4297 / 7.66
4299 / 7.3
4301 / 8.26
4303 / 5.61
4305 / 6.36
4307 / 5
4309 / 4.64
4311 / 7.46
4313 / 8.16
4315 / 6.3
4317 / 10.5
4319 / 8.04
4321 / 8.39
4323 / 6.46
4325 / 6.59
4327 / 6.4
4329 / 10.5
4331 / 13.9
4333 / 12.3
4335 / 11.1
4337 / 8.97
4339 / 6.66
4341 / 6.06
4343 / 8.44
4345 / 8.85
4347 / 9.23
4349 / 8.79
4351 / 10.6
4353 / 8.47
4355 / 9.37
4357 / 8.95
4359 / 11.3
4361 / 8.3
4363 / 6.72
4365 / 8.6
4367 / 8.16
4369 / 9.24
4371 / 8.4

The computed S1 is 0.1 A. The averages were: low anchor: 7.69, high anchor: 6.96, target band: 7.36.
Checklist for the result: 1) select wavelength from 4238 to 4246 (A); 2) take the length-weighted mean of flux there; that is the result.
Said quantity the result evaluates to 8.83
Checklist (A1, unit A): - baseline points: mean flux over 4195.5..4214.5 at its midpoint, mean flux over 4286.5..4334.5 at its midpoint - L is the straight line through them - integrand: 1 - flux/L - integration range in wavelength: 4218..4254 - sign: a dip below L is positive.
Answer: 1.5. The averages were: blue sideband 8.99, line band 8.26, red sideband 7.75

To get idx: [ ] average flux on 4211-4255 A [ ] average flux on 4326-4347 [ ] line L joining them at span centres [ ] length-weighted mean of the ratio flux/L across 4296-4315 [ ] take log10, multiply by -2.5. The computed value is 0.32 mag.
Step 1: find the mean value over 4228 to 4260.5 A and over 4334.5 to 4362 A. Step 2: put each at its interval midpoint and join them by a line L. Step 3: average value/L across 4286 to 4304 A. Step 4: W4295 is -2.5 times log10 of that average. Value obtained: 0.22 mag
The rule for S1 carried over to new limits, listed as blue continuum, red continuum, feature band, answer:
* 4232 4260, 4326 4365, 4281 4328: 9.56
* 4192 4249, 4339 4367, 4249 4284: 2.99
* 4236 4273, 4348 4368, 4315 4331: 0.41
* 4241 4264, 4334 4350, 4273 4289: 1.14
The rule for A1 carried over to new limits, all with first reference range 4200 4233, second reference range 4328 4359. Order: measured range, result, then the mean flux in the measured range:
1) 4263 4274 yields 2.3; 6.93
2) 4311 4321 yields 1.2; 8.18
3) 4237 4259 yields 0.4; 8.48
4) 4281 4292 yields 2.6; 6.85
